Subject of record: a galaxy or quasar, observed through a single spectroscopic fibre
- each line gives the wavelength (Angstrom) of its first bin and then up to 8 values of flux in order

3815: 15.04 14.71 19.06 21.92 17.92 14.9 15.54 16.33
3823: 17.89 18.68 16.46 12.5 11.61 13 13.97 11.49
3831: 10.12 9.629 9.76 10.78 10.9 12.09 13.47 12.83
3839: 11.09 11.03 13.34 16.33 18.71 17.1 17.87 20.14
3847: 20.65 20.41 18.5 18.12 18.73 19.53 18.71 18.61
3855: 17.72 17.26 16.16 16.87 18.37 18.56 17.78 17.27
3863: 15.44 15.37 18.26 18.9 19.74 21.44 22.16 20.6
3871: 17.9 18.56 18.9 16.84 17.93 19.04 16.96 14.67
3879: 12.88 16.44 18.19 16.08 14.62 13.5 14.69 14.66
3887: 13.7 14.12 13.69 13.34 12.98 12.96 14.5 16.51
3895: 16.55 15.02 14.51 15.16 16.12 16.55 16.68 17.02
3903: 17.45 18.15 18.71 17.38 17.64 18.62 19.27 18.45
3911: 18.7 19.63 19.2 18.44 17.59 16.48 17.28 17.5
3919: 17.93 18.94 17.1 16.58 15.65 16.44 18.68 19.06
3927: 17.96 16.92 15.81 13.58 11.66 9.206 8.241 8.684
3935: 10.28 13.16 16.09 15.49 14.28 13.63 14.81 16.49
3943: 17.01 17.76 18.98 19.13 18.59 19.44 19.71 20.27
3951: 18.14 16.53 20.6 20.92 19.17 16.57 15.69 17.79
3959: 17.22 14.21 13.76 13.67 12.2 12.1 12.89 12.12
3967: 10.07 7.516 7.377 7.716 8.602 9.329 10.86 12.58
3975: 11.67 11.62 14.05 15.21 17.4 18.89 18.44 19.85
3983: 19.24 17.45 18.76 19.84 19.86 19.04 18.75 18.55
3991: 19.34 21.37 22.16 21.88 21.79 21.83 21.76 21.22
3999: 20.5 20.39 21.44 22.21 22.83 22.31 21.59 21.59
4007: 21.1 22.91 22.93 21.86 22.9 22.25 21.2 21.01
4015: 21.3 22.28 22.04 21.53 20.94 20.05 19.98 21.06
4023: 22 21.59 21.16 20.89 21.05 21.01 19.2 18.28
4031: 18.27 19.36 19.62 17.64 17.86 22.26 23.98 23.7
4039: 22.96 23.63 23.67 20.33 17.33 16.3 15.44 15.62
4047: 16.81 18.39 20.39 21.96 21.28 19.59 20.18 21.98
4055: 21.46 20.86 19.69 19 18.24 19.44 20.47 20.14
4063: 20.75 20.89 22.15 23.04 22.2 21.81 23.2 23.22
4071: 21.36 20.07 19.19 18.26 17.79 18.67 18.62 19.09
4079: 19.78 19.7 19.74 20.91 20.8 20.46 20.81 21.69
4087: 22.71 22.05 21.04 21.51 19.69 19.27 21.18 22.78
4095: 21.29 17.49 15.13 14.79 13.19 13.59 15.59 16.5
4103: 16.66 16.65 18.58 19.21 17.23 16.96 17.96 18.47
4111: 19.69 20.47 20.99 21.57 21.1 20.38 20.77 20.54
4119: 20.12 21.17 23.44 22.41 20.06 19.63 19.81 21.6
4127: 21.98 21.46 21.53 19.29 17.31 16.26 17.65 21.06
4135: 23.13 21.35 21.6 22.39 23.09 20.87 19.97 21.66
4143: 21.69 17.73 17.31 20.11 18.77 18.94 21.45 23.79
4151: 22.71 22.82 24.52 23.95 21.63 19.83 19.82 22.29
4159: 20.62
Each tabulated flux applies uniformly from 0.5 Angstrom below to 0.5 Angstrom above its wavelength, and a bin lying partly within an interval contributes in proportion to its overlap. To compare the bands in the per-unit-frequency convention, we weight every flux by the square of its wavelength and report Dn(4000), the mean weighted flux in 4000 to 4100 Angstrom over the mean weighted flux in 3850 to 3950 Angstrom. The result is 1.32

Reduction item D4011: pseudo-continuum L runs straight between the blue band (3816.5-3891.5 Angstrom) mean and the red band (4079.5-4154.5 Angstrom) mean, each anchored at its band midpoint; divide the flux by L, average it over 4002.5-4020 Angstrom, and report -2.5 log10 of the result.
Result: -0.183 mag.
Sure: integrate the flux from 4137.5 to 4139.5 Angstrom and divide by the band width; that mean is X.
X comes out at 22.7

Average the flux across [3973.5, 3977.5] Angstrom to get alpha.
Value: 12.5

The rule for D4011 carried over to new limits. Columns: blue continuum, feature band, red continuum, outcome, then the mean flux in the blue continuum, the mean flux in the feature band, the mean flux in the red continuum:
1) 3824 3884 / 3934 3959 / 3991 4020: 0.158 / 16.2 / 16.9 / 21.7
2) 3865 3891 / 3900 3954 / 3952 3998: -0.023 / 16.7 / 16.8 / 16.1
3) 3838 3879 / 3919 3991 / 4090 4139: 0.184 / 17.7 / 15.5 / 19.5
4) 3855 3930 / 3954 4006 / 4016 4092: 0.127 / 17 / 16.8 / 20.4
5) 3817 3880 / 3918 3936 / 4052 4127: 0.177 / 16.4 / 14.9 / 19.9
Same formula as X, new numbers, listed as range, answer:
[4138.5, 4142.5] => 21.4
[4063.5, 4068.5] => 22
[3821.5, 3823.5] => 17.1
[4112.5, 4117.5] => 21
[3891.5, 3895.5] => 15.1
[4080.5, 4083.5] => 20.5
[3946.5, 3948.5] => 19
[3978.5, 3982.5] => 18.6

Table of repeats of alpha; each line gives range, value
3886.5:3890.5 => 13.7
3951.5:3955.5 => 19.3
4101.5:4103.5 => 16.6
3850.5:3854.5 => 18.9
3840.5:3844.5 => 16.4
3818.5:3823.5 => 16.5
